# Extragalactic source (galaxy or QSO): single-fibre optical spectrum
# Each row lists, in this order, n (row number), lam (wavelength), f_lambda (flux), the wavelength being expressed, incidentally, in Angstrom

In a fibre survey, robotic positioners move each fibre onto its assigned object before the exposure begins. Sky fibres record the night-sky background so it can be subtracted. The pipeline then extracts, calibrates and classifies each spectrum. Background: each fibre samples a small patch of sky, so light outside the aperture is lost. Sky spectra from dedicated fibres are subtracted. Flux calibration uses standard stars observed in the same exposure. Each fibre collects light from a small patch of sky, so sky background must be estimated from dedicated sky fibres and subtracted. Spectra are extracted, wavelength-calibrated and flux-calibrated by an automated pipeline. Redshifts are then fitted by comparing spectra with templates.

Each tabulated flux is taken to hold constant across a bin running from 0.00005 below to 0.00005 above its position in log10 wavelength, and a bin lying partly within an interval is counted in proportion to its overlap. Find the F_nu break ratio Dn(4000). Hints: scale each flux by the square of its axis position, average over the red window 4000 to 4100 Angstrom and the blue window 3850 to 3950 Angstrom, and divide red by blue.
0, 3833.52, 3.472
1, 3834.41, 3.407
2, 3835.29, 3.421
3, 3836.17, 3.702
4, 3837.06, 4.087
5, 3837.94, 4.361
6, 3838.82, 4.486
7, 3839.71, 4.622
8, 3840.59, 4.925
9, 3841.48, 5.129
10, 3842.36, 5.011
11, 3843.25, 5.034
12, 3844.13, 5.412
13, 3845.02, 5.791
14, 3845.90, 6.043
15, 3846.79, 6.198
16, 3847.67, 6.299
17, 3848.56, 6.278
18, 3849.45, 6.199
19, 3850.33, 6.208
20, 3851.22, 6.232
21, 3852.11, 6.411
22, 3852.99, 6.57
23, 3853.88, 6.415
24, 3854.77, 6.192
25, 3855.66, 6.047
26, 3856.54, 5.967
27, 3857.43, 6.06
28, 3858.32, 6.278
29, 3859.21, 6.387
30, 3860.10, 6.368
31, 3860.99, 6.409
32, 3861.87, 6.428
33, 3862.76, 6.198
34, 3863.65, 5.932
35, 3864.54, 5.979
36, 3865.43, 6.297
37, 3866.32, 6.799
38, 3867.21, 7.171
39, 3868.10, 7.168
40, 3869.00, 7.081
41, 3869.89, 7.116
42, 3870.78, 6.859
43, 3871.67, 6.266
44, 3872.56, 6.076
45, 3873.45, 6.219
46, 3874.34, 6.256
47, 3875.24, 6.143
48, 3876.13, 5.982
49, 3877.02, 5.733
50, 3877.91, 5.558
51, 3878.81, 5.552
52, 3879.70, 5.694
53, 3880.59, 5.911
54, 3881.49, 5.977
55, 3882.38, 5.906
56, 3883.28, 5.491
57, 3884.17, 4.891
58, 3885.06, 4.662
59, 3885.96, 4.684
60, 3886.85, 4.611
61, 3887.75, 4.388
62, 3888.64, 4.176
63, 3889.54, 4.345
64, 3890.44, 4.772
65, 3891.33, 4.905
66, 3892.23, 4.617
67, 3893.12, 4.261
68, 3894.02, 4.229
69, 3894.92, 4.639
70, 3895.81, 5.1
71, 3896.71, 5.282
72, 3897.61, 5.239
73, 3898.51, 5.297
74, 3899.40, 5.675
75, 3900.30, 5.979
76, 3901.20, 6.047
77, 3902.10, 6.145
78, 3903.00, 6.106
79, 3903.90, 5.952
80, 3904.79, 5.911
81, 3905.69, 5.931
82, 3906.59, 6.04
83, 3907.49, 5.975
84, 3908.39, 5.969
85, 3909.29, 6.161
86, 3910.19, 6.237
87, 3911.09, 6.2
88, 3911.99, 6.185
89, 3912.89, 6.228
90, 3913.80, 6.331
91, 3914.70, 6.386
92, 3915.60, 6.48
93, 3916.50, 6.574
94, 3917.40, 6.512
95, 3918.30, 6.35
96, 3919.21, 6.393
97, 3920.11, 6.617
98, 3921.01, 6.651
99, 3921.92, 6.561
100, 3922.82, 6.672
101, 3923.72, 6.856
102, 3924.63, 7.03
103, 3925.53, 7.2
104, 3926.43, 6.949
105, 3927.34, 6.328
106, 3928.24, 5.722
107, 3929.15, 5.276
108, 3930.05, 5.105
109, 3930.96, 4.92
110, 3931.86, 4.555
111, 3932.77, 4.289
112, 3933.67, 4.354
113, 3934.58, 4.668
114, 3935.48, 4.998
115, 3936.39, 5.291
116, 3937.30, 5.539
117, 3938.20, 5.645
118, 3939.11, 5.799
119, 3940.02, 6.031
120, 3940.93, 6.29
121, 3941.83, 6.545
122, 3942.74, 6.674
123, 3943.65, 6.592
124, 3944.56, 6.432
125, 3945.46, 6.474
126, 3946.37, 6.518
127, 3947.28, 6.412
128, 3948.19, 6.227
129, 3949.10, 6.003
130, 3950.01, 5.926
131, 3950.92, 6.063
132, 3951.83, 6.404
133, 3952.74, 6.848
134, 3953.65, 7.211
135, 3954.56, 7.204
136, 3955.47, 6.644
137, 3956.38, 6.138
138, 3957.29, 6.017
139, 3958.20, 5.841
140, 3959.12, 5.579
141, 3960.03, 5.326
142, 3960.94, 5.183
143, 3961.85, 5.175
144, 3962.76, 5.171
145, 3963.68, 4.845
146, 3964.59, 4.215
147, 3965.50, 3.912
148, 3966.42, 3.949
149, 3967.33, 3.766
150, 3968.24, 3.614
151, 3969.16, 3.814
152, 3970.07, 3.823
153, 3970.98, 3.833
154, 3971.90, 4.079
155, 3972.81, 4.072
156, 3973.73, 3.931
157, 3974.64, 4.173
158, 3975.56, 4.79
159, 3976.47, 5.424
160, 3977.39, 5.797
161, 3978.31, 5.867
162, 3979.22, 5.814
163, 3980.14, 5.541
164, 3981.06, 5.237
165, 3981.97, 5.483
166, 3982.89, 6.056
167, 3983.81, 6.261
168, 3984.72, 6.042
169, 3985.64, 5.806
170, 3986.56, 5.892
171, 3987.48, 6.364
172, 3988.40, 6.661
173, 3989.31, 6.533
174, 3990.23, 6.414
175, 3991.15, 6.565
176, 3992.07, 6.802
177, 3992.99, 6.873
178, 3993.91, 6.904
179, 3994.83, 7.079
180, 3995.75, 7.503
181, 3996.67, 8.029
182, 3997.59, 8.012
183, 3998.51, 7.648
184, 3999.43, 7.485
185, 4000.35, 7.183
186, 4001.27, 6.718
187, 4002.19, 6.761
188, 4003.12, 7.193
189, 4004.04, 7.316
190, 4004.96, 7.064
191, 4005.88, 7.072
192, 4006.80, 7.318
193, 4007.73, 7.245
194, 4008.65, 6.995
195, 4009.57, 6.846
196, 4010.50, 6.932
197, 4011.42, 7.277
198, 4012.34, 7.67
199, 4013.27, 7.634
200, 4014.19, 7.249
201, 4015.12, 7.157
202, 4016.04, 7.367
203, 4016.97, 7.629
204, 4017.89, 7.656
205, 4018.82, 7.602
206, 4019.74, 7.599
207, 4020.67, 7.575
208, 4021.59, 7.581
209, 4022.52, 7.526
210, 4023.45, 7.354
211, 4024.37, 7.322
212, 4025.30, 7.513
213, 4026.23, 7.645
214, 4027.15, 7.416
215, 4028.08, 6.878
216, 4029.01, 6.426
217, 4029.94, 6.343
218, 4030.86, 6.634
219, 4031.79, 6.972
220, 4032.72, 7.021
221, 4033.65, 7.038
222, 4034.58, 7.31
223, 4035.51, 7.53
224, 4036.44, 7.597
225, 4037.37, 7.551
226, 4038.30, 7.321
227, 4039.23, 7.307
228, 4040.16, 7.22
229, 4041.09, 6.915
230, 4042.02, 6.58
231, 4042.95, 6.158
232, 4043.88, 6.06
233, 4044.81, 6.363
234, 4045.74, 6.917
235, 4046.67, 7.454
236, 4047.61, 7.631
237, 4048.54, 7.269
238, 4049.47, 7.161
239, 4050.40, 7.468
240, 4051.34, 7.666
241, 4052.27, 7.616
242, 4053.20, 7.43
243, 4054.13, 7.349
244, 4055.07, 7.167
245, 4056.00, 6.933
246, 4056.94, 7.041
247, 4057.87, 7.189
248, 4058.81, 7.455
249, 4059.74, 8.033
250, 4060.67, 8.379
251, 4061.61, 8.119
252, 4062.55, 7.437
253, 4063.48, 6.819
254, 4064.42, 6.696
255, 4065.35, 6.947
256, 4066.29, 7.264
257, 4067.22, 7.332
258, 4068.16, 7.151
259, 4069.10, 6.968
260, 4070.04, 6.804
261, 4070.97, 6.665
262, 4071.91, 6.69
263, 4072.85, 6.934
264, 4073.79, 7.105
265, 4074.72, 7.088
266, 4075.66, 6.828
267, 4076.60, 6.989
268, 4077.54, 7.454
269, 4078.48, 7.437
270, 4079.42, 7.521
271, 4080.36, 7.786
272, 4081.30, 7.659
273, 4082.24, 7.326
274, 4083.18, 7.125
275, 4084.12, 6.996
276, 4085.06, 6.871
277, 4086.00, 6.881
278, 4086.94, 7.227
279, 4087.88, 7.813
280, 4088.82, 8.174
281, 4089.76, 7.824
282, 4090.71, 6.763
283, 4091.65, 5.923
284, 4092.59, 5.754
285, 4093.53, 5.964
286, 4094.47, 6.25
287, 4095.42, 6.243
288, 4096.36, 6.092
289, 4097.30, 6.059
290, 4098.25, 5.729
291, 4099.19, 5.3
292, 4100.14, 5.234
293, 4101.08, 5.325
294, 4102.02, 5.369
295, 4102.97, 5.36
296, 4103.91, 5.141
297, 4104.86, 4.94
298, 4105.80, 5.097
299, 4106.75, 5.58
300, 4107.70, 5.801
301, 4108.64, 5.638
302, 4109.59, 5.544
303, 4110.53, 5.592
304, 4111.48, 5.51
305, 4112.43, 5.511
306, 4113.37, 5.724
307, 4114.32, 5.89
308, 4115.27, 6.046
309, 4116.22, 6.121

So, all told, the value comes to 1.3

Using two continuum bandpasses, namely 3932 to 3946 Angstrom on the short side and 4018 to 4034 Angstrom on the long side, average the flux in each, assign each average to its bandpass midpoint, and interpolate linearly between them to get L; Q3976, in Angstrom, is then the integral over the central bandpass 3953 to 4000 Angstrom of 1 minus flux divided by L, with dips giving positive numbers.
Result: 4.9 Angstrom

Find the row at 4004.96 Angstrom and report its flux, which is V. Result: 7.064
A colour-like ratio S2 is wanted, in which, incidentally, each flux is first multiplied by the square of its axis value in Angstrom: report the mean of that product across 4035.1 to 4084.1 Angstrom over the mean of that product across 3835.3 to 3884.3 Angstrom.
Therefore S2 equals 1.35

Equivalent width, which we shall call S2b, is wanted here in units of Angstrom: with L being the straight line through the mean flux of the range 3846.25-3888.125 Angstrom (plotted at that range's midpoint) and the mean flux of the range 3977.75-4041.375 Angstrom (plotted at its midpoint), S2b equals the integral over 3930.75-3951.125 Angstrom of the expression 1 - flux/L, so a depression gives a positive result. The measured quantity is 2.5 Angstrom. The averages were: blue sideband 6.08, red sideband 6.99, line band 5.76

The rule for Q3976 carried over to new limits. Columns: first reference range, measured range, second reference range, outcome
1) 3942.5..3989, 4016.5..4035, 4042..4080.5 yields -2.0 Angstrom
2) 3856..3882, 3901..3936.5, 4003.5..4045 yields 3.0 Angstrom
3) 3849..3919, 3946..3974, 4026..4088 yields 5.0 Angstrom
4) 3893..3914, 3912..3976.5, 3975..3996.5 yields 3.1 Angstrom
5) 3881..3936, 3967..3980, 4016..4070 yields 3.8 Angstrom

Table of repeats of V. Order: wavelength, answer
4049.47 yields 7.161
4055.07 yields 7.167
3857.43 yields 6.06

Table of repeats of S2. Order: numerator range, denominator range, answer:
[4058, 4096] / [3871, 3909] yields 1.43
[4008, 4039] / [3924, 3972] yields 1.36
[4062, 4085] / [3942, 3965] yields 1.25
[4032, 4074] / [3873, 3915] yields 1.41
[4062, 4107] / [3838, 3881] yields 1.22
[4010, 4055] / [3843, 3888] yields 1.30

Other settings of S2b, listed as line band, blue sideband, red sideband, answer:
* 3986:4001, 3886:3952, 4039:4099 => -1.3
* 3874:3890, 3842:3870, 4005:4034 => 2.7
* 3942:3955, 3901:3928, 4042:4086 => 0.1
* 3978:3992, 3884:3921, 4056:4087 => 0.7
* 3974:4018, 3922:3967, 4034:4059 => -1.1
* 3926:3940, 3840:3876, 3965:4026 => 2.2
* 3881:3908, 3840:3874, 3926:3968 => 3.3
